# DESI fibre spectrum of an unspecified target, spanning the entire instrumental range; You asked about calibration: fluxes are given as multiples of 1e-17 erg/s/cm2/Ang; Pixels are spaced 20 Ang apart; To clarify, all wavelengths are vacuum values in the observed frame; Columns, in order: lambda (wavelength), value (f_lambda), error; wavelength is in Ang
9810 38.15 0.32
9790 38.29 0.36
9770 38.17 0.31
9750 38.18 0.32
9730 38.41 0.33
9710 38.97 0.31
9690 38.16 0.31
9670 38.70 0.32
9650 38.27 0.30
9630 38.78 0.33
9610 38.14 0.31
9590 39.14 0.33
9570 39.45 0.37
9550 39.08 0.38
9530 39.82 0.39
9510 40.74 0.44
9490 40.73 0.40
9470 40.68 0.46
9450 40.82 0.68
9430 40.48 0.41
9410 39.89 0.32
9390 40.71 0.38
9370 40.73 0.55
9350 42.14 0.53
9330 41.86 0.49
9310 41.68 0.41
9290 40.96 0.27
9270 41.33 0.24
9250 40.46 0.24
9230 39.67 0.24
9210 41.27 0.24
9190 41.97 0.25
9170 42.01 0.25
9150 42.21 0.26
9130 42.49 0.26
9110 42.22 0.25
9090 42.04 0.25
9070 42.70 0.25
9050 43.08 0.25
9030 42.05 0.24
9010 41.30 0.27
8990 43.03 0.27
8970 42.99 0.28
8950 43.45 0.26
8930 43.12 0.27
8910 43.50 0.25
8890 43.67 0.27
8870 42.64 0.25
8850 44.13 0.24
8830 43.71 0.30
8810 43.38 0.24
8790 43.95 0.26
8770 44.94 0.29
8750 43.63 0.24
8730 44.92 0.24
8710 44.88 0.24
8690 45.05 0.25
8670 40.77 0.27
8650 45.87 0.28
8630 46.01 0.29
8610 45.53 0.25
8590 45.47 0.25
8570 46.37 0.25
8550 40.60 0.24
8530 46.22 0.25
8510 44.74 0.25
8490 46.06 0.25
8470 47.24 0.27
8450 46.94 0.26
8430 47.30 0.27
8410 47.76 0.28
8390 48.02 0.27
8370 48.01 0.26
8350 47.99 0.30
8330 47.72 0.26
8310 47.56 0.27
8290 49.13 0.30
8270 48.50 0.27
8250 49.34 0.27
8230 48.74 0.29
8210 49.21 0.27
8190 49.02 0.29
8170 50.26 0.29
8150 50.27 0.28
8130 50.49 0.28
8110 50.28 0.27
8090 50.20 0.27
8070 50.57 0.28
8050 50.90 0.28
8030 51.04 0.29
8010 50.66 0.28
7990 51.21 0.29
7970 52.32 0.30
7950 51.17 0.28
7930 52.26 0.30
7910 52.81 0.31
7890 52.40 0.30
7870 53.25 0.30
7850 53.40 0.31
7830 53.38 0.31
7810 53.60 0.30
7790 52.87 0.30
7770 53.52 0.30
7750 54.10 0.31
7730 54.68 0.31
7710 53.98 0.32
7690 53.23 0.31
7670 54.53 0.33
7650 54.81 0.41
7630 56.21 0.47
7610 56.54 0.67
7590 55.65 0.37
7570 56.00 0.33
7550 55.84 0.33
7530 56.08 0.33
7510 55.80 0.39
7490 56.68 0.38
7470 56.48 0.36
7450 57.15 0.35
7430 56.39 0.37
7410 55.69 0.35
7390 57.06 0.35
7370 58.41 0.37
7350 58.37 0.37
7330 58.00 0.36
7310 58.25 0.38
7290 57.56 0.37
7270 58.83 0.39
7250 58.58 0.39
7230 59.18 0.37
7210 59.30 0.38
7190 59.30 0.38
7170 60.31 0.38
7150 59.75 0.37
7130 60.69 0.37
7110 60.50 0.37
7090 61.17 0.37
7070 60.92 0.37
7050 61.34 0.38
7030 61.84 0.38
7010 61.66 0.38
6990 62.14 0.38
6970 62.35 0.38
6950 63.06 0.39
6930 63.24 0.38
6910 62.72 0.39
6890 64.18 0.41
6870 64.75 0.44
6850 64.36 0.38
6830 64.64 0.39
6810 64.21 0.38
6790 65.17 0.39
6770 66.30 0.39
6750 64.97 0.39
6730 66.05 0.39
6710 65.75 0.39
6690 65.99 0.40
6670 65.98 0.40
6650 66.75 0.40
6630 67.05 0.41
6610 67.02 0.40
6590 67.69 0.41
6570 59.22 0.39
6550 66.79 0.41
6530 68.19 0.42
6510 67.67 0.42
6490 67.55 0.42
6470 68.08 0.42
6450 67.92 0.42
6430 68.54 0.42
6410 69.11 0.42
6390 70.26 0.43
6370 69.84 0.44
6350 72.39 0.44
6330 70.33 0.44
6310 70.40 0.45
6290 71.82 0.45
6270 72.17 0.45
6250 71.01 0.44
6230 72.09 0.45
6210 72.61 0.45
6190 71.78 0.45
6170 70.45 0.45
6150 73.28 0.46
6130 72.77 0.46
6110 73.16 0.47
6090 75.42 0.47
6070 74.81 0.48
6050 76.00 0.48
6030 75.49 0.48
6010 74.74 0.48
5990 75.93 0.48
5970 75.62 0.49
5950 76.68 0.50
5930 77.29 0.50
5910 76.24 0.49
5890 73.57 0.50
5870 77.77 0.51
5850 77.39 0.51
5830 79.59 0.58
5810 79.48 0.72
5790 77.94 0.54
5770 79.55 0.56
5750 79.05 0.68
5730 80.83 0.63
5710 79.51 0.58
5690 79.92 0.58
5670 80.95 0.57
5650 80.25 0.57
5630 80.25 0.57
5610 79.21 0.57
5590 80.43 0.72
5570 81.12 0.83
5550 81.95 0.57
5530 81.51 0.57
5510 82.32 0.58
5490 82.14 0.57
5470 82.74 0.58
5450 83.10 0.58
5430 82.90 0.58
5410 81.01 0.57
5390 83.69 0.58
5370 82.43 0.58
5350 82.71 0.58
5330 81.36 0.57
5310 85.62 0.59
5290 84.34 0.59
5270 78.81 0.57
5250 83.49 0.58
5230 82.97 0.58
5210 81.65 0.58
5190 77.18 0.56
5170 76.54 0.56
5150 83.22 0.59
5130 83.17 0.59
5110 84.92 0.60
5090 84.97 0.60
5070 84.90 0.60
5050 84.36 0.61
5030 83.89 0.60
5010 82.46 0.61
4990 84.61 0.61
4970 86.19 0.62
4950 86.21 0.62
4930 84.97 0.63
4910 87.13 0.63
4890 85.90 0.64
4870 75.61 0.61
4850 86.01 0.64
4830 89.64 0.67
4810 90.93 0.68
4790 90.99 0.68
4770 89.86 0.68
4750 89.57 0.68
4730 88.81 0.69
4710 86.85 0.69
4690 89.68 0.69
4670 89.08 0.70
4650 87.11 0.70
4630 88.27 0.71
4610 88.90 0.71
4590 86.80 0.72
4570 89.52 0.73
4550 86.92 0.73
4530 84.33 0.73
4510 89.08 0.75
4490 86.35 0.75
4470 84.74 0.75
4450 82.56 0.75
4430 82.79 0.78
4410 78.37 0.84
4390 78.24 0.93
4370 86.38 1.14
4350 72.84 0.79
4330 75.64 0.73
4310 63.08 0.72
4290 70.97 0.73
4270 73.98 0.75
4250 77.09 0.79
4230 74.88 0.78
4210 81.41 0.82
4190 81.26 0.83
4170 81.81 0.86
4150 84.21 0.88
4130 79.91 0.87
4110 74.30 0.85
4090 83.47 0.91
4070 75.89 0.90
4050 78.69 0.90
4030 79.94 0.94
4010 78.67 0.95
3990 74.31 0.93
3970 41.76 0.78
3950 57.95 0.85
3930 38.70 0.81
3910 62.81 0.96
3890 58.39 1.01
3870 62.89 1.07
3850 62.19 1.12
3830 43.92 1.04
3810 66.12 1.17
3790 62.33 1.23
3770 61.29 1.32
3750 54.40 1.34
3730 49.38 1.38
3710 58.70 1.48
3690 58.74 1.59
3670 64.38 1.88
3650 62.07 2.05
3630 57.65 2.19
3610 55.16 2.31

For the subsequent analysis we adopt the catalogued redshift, 0.00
